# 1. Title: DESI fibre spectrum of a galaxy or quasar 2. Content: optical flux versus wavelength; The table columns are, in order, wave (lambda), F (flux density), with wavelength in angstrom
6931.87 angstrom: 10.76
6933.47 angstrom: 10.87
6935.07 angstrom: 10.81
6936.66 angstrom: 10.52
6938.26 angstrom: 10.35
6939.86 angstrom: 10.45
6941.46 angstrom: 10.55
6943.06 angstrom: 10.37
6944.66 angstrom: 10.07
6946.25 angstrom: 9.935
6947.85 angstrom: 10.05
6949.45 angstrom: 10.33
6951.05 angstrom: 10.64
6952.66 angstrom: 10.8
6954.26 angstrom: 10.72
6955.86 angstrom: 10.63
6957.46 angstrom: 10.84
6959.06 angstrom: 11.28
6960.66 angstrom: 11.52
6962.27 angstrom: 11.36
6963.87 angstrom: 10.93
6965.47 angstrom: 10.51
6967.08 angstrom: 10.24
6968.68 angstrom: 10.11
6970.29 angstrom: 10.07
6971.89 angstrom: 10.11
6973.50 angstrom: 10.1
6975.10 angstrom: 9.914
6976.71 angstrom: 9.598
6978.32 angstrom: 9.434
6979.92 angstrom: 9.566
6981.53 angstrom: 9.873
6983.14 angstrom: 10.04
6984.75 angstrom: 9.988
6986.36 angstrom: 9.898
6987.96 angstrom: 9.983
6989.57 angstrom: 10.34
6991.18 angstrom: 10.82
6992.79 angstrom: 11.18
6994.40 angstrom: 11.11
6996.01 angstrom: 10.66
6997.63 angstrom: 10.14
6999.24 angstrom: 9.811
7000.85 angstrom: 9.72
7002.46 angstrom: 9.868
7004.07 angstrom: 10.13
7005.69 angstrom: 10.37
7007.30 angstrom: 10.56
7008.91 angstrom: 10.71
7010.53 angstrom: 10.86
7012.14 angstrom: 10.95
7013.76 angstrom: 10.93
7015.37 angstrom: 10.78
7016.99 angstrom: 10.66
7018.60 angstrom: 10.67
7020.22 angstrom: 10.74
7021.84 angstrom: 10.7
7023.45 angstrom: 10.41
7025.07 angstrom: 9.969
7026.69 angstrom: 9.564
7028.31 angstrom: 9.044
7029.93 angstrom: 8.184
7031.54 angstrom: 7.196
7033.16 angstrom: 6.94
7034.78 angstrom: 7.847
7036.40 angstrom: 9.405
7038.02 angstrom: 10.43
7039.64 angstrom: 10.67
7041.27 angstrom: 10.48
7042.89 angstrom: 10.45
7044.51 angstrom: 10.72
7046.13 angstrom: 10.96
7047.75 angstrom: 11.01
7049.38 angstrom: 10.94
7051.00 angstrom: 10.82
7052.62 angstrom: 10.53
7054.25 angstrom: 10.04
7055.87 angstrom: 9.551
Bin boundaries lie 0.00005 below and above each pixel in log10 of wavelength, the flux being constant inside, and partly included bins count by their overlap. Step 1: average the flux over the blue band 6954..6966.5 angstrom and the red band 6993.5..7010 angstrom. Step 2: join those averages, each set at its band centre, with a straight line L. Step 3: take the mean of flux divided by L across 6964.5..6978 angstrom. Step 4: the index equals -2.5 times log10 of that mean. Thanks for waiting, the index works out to 0.08 mag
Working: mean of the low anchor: 11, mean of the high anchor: 10.3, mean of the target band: 10.1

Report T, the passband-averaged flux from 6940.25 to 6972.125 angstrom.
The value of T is 10.6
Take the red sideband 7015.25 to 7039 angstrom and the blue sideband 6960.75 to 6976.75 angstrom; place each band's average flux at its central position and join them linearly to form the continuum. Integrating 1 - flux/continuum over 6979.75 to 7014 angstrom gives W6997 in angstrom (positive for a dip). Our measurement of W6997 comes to -1.4 angstrom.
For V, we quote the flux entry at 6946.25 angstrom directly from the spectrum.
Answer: 9.935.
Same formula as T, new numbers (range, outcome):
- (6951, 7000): 10.4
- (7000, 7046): 9.98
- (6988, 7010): 10.4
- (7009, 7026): 10.7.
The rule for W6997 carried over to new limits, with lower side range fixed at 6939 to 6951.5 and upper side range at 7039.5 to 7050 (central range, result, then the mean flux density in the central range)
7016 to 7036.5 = 2.52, 9.34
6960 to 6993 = 0.60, 10.2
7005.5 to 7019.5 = -0.19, 10.7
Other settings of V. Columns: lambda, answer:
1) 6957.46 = 10.84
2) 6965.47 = 10.51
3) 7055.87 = 9.551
